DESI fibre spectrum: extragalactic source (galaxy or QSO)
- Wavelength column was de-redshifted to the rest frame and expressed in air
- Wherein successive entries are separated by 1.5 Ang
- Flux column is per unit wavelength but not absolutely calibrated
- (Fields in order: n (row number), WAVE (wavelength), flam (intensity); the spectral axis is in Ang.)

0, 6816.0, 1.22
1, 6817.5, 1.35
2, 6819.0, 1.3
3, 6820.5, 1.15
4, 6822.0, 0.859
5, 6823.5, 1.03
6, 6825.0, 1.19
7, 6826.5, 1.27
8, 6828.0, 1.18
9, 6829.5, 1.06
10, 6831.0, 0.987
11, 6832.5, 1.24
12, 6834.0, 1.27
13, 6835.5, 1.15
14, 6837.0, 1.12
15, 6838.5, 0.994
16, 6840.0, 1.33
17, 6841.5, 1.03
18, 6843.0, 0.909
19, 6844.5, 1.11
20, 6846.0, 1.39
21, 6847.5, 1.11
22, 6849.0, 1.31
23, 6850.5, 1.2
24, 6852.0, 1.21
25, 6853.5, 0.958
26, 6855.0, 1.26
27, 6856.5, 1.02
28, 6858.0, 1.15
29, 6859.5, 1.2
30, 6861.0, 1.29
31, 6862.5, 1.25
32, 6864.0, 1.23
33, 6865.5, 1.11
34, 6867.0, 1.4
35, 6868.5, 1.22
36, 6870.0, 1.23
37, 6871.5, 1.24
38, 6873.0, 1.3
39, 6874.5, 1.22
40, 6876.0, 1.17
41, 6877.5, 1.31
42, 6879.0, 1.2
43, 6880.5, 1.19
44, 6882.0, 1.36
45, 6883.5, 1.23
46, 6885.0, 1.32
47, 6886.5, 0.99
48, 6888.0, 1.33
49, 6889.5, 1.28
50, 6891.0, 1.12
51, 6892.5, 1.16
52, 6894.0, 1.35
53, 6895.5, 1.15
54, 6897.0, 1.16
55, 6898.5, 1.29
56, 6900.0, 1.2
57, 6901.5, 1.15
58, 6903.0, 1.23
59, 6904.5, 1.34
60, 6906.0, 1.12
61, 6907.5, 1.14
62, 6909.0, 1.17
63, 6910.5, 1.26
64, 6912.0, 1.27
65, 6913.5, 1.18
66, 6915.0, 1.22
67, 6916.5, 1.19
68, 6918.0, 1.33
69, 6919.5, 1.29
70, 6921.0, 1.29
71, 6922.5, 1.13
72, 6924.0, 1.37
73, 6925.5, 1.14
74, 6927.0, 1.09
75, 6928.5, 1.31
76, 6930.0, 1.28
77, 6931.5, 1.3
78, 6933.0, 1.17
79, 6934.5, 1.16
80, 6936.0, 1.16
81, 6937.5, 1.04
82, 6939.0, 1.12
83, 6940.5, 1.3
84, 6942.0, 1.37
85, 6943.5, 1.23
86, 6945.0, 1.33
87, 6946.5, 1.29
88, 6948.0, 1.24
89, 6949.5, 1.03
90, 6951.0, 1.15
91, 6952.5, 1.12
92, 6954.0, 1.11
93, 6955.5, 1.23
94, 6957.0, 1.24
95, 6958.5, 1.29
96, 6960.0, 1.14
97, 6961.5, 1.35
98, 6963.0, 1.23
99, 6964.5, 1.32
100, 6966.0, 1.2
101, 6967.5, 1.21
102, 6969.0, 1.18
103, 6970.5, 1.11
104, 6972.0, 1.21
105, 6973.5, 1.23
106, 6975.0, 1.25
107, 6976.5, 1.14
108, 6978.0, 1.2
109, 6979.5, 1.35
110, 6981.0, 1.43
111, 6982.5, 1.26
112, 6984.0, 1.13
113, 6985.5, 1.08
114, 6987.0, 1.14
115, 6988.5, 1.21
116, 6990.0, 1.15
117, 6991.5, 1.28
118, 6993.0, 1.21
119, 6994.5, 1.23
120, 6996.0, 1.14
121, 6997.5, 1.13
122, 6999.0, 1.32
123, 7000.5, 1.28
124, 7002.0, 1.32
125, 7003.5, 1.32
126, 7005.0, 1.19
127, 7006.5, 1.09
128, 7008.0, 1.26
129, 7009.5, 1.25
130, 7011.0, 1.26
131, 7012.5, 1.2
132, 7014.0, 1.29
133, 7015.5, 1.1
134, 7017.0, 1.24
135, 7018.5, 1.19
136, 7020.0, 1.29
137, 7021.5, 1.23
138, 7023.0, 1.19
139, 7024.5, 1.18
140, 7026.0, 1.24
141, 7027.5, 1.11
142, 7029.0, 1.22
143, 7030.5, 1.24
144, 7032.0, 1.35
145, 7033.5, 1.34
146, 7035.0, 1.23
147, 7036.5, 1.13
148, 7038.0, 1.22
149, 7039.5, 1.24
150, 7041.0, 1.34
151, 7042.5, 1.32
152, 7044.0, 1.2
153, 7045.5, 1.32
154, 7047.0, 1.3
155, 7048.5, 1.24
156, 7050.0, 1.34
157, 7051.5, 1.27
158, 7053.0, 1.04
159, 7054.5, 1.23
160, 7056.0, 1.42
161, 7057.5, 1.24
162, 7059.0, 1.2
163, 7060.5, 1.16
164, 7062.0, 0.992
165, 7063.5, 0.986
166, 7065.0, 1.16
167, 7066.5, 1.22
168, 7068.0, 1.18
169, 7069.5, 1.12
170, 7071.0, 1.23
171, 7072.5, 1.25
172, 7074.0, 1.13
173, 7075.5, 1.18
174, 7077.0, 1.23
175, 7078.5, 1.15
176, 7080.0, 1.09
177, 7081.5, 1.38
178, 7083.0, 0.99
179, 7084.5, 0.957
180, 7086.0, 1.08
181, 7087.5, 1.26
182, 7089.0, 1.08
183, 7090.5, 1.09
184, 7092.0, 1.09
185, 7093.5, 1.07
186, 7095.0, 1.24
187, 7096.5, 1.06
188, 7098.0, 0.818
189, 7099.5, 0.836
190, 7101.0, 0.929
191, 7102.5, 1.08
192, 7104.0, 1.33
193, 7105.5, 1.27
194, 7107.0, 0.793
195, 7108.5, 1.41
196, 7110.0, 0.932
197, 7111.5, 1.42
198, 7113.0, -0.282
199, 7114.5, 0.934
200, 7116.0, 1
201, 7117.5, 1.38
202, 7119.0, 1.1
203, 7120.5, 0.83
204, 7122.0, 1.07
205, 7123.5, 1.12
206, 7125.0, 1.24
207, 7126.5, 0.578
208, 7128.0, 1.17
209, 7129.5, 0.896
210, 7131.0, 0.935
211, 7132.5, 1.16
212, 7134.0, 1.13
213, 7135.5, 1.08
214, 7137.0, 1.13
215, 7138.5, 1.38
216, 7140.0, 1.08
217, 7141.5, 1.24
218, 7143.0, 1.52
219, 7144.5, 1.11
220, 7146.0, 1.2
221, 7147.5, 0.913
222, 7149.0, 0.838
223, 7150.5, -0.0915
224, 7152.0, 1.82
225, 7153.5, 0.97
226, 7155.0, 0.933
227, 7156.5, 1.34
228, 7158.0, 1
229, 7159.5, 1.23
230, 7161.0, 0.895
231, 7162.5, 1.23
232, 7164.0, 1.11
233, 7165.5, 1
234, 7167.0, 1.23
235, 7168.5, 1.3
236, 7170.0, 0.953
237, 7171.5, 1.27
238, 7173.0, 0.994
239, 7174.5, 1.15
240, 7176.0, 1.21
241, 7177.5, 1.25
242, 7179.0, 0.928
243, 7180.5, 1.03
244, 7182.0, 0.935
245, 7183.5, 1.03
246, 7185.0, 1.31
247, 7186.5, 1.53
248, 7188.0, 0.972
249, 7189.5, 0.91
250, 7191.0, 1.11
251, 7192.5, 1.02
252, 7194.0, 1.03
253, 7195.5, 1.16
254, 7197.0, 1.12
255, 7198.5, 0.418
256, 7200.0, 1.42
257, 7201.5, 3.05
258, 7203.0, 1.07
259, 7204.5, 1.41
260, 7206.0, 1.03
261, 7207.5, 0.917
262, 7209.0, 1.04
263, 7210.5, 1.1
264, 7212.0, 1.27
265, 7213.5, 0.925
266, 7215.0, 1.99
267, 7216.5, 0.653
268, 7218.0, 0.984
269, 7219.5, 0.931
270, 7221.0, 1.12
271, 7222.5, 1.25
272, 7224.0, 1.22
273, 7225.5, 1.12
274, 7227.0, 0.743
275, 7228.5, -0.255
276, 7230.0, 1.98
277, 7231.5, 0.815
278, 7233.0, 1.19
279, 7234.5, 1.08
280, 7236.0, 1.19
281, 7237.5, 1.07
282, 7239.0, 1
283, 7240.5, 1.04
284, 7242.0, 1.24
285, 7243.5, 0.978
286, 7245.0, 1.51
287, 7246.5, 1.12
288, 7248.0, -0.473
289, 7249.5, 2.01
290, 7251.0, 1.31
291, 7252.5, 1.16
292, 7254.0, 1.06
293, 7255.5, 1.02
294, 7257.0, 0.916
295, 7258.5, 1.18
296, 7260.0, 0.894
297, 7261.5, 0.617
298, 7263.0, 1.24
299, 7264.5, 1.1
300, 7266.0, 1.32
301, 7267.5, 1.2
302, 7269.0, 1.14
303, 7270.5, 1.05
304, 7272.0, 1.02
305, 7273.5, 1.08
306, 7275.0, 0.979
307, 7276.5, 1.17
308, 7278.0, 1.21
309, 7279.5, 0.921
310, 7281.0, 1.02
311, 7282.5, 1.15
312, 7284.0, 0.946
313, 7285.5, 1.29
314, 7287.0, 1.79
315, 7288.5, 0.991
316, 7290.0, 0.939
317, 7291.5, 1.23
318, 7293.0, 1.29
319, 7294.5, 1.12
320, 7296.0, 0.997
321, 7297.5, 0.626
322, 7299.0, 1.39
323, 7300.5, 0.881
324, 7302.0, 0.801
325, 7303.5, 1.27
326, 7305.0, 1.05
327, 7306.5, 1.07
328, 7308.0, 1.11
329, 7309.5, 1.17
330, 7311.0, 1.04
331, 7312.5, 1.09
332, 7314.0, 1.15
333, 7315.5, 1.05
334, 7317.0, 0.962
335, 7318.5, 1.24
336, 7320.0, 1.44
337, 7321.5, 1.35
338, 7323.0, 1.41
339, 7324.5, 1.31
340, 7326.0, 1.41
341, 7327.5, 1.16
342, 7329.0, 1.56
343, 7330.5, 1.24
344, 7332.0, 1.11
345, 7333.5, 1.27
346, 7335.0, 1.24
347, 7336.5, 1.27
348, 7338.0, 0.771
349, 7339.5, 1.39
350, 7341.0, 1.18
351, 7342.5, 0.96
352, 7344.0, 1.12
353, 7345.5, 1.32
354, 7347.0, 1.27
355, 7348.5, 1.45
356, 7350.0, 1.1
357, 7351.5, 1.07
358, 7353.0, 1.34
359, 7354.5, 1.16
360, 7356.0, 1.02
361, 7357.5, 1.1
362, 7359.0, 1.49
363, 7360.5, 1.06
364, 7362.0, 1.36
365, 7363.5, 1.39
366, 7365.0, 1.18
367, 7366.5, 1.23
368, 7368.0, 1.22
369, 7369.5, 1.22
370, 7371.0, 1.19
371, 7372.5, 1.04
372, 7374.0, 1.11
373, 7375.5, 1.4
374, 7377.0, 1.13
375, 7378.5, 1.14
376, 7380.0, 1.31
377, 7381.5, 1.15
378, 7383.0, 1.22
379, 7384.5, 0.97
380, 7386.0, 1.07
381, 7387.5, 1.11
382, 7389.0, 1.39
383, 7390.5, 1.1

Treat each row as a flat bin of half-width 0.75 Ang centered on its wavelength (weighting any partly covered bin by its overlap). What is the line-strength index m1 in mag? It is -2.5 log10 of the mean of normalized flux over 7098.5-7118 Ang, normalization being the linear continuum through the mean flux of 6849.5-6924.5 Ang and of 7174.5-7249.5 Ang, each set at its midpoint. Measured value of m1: 0.15 mag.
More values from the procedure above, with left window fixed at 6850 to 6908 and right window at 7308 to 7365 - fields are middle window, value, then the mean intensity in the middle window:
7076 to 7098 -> 0.09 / 1.12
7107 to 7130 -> 0.23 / 0.981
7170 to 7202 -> 0.05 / 1.16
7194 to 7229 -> 0.08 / 1.12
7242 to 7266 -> 0.15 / 1.06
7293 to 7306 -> 0.18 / 1.03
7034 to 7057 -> -0.04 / 1.26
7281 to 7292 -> 0.03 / 1.18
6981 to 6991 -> 0.03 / 1.18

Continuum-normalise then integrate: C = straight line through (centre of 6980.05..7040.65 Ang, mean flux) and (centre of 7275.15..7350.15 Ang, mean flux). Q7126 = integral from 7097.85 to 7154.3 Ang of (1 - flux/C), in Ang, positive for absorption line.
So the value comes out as 7.79 Ang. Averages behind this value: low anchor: 1.22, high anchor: 1.16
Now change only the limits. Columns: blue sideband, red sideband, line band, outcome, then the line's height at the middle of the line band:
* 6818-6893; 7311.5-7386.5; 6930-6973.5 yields -0.8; 1.19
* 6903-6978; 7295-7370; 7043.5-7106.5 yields 2.7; 1.2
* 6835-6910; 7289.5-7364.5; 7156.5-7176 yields 1.0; 1.18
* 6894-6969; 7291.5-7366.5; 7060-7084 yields 1.1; 1.2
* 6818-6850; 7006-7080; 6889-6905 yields -0.7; 1.17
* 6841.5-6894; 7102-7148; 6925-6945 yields -0.7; 1.17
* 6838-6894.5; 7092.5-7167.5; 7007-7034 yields -2.8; 1.11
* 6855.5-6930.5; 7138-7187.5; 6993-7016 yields -0.9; 1.18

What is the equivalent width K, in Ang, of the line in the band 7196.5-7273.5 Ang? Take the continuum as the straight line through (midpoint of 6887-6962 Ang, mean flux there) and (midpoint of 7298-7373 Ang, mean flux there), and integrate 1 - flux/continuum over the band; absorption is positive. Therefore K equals 5.8 Ang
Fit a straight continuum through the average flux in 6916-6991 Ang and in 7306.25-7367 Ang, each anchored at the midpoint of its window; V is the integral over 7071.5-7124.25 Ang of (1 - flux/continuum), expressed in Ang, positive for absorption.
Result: 6.4 Ang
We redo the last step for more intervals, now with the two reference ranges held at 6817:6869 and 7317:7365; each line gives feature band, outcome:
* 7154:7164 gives 0.9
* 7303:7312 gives 0.9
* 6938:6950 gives -0.6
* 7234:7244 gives 1.1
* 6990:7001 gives -0.3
